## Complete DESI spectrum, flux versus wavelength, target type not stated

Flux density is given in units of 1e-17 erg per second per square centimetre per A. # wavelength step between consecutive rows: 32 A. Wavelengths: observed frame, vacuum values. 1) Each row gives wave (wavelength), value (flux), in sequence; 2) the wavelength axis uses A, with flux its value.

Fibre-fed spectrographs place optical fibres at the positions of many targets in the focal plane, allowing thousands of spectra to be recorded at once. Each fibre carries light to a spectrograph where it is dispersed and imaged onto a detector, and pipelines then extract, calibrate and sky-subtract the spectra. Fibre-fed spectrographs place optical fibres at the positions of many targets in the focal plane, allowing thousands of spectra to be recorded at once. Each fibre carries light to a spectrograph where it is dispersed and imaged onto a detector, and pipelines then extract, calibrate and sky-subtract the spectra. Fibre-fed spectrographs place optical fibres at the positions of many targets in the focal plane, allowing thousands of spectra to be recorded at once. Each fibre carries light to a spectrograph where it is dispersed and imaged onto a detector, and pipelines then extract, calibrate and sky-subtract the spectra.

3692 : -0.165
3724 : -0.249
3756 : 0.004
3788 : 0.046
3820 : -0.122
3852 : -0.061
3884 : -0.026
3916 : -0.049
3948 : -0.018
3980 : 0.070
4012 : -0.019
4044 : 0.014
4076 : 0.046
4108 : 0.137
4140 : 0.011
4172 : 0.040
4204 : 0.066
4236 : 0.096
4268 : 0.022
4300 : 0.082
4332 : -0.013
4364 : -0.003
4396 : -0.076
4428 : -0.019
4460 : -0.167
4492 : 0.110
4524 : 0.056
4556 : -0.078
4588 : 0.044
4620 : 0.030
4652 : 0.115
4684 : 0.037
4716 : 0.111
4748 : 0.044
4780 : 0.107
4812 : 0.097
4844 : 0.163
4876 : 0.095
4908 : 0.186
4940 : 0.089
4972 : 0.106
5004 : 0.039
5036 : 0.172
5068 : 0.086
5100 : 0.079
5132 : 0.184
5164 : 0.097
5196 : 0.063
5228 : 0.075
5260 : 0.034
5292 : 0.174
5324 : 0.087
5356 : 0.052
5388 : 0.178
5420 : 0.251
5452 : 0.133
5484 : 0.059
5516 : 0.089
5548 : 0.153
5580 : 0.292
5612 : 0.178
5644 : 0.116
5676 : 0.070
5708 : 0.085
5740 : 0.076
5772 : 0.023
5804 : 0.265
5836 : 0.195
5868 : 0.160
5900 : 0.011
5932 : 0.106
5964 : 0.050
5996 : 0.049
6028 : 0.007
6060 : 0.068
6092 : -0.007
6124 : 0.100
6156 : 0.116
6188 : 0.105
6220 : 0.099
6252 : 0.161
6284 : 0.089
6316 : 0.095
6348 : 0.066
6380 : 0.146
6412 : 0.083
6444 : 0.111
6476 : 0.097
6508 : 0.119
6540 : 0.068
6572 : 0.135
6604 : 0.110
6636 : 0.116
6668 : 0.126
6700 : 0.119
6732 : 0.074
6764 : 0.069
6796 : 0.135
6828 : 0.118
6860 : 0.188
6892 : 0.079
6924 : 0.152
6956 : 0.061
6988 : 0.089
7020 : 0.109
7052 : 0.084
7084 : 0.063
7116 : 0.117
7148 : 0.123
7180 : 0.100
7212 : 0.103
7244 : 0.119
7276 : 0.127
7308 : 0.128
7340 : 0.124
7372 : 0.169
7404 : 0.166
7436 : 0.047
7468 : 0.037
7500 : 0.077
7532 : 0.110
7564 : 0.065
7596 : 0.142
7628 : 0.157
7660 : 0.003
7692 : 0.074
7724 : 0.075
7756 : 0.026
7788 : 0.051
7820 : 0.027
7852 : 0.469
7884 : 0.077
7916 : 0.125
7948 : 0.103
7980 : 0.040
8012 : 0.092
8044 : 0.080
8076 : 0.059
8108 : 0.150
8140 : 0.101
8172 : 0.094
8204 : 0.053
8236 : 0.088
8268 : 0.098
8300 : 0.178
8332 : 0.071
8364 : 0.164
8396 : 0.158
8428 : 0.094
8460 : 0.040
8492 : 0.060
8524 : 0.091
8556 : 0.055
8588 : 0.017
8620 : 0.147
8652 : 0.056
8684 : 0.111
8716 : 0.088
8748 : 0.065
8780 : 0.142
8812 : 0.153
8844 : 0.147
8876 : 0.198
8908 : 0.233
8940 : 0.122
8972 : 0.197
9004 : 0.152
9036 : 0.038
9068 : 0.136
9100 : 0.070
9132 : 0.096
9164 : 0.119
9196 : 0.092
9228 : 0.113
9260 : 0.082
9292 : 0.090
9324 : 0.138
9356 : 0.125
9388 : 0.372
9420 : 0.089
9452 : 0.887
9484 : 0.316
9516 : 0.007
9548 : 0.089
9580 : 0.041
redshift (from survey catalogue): 0.206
